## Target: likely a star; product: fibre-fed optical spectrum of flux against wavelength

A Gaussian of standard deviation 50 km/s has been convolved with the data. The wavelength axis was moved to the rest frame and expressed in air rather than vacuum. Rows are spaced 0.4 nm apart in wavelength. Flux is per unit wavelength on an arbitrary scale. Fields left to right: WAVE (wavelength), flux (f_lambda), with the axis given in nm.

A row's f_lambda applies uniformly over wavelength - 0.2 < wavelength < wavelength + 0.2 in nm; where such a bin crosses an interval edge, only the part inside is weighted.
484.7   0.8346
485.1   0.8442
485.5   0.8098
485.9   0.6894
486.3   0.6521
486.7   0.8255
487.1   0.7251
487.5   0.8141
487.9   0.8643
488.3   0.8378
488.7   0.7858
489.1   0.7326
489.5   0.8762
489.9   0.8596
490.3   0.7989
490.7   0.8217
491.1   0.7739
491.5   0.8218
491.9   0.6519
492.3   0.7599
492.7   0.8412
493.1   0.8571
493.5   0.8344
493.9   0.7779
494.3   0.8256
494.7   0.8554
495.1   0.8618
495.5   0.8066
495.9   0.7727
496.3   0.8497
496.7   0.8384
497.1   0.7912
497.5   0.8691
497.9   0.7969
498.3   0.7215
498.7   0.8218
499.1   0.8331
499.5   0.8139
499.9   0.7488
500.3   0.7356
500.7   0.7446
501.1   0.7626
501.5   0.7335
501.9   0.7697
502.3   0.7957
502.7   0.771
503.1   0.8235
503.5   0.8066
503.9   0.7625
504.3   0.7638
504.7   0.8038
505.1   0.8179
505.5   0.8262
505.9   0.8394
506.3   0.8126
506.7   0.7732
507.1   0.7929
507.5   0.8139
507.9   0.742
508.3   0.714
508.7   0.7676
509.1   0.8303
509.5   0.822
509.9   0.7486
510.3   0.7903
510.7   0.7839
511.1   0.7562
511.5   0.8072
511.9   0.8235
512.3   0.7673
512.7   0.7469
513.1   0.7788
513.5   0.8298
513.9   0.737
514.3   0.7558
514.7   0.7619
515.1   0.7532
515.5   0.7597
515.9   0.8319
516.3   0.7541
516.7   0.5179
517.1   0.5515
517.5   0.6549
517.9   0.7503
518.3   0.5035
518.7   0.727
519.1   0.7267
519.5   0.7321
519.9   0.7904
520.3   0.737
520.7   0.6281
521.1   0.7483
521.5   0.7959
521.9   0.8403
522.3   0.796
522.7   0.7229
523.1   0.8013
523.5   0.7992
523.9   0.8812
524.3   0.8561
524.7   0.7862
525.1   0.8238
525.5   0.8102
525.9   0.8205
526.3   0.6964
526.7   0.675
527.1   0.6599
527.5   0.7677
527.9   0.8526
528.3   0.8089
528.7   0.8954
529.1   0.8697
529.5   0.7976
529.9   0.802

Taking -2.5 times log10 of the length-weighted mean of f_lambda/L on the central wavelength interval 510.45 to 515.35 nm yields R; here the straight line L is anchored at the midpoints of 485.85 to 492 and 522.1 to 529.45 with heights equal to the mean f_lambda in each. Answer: 0.02 mag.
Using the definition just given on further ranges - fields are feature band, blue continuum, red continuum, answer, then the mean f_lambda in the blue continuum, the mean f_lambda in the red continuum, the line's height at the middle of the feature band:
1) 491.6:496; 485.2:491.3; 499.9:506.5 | -0.022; 0.792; 0.784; 0.789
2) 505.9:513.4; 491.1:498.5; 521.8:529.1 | 0.024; 0.806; 0.796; 0.801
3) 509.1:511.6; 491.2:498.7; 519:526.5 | 0.006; 0.807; 0.779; 0.792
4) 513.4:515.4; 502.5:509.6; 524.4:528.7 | 0.032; 0.793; 0.778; 0.787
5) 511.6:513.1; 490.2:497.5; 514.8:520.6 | -0.082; 0.81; 0.699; 0.724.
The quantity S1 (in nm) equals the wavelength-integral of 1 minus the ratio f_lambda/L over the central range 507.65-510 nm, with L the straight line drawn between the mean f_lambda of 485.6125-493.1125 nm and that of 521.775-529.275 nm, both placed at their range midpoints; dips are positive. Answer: 0.06 nm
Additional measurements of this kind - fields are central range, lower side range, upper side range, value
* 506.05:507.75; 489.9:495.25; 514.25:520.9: -0.12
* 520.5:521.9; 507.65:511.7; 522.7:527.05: 0.08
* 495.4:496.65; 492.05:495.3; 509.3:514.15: 0.01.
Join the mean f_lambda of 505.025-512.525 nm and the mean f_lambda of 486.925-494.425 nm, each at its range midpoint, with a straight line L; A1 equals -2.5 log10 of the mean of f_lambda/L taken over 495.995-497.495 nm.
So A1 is -0.04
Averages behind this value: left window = 0.803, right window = 0.79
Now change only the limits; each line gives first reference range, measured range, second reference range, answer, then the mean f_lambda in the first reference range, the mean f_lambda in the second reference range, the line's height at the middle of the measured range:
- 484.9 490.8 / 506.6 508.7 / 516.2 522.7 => -0.04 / 0.795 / 0.703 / 0.738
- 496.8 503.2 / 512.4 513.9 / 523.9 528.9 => 0.01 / 0.784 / 0.791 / 0.787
